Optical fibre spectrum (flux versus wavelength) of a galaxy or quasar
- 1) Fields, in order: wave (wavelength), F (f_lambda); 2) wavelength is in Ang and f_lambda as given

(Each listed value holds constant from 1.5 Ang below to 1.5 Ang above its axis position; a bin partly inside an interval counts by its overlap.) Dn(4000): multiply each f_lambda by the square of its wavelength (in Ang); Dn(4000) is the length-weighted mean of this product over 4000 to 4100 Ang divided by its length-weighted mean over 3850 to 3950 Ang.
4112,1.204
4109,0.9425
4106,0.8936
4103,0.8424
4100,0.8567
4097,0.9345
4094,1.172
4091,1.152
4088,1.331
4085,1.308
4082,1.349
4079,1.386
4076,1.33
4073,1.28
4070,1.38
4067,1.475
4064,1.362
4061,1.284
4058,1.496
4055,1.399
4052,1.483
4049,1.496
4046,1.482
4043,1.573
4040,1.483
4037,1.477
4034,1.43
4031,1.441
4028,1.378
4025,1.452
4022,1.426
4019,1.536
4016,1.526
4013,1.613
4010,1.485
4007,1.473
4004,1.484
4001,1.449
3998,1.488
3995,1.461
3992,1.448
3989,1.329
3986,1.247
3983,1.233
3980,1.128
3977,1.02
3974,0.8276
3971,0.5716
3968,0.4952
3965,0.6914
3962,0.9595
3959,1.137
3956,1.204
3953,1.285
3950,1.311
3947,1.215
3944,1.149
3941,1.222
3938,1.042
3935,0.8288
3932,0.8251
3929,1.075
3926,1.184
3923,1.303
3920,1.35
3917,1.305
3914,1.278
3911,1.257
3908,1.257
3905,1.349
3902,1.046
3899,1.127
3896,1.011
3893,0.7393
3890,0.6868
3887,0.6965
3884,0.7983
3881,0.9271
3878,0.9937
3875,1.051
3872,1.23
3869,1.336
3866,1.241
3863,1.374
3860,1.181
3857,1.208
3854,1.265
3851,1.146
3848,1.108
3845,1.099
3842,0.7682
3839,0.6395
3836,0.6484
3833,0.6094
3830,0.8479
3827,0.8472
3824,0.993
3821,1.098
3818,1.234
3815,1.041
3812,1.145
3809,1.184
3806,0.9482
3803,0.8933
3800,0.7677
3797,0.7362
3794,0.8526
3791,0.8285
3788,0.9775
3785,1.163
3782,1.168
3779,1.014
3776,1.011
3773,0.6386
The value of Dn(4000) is 1.35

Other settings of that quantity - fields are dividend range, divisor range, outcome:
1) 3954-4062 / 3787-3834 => 1.54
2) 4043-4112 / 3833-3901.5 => 1.39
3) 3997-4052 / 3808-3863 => 1.61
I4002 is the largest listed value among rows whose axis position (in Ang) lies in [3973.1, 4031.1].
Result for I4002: 1.613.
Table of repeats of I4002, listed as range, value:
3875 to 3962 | 1.35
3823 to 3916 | 1.374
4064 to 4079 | 1.475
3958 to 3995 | 1.461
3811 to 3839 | 1.234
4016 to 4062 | 1.573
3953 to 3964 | 1.285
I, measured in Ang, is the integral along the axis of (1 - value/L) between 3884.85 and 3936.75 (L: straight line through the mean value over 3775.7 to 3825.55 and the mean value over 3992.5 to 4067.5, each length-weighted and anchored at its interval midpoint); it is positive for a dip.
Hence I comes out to 6.5 Ang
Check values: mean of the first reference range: 1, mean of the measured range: 1.07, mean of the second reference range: 1.47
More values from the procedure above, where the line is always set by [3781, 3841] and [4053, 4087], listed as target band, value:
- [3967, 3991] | 4.26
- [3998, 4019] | -4.01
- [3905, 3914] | -1.48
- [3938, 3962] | -0.54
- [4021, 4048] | -3.15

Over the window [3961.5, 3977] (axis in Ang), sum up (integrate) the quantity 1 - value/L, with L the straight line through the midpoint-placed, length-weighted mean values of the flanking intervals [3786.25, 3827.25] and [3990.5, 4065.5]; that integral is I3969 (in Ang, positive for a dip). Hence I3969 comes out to 7.1 Ang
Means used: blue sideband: 0.972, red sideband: 1.47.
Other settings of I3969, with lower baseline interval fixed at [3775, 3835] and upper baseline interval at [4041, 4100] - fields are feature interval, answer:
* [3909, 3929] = -2.5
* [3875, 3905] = 4.5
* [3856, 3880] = -3.3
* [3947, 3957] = -0.8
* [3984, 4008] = -3.5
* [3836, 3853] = 1.5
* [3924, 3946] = 1.8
